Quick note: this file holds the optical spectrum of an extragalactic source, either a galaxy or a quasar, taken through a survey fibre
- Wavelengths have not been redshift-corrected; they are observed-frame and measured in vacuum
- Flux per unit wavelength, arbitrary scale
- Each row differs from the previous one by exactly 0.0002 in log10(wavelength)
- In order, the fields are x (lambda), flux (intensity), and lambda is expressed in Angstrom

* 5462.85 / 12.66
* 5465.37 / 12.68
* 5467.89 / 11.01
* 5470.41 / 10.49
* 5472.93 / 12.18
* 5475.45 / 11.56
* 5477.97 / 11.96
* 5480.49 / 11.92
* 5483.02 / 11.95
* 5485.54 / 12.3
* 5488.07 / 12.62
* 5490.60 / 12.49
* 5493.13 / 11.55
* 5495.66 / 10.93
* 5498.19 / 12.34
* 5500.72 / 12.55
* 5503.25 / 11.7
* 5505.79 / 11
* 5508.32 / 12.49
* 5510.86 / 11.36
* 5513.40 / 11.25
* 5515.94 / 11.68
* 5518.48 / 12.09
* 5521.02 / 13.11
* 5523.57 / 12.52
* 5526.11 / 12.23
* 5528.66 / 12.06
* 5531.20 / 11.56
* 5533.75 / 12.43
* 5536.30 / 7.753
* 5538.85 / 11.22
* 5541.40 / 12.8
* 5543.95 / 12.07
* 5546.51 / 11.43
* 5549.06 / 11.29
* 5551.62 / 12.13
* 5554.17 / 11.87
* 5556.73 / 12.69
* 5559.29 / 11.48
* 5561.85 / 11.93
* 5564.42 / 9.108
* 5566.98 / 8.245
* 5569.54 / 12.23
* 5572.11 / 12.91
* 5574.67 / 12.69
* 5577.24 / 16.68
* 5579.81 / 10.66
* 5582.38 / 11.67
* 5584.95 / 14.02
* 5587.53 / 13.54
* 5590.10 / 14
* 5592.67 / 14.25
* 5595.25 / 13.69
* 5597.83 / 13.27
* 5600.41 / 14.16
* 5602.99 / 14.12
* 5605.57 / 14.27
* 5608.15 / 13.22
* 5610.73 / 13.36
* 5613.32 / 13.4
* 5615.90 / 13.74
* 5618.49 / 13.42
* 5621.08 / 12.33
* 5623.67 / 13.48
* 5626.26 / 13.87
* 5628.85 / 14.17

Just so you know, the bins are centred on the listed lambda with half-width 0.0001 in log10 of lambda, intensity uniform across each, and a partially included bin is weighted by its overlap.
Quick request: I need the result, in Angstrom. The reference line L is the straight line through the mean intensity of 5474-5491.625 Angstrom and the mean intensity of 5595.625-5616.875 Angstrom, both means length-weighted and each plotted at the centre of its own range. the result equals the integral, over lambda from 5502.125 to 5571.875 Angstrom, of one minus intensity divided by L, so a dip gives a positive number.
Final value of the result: 6.7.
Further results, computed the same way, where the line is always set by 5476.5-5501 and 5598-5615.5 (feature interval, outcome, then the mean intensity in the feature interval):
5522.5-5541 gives 1.8 Angstrom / 11.5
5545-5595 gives 3.5 Angstrom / 12.3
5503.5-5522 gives 0.8 Angstrom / 11.8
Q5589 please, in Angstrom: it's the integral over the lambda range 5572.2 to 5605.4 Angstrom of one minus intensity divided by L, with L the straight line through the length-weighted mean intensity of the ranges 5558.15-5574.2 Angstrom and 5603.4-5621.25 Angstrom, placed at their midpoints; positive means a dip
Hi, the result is -3.57 Angstrom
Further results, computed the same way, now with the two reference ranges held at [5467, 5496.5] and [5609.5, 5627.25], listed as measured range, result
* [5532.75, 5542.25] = 1.1 Angstrom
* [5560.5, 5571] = 1.9 Angstrom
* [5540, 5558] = 0.7 Angstrom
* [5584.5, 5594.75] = -0.7 Angstrom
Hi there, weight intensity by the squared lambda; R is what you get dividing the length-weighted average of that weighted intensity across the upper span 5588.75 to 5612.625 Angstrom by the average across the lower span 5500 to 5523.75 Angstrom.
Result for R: 1.19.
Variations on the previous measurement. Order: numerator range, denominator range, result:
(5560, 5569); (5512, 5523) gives 0.85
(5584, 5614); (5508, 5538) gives 1.21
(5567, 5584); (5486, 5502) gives 1.06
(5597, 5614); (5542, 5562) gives 1.17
